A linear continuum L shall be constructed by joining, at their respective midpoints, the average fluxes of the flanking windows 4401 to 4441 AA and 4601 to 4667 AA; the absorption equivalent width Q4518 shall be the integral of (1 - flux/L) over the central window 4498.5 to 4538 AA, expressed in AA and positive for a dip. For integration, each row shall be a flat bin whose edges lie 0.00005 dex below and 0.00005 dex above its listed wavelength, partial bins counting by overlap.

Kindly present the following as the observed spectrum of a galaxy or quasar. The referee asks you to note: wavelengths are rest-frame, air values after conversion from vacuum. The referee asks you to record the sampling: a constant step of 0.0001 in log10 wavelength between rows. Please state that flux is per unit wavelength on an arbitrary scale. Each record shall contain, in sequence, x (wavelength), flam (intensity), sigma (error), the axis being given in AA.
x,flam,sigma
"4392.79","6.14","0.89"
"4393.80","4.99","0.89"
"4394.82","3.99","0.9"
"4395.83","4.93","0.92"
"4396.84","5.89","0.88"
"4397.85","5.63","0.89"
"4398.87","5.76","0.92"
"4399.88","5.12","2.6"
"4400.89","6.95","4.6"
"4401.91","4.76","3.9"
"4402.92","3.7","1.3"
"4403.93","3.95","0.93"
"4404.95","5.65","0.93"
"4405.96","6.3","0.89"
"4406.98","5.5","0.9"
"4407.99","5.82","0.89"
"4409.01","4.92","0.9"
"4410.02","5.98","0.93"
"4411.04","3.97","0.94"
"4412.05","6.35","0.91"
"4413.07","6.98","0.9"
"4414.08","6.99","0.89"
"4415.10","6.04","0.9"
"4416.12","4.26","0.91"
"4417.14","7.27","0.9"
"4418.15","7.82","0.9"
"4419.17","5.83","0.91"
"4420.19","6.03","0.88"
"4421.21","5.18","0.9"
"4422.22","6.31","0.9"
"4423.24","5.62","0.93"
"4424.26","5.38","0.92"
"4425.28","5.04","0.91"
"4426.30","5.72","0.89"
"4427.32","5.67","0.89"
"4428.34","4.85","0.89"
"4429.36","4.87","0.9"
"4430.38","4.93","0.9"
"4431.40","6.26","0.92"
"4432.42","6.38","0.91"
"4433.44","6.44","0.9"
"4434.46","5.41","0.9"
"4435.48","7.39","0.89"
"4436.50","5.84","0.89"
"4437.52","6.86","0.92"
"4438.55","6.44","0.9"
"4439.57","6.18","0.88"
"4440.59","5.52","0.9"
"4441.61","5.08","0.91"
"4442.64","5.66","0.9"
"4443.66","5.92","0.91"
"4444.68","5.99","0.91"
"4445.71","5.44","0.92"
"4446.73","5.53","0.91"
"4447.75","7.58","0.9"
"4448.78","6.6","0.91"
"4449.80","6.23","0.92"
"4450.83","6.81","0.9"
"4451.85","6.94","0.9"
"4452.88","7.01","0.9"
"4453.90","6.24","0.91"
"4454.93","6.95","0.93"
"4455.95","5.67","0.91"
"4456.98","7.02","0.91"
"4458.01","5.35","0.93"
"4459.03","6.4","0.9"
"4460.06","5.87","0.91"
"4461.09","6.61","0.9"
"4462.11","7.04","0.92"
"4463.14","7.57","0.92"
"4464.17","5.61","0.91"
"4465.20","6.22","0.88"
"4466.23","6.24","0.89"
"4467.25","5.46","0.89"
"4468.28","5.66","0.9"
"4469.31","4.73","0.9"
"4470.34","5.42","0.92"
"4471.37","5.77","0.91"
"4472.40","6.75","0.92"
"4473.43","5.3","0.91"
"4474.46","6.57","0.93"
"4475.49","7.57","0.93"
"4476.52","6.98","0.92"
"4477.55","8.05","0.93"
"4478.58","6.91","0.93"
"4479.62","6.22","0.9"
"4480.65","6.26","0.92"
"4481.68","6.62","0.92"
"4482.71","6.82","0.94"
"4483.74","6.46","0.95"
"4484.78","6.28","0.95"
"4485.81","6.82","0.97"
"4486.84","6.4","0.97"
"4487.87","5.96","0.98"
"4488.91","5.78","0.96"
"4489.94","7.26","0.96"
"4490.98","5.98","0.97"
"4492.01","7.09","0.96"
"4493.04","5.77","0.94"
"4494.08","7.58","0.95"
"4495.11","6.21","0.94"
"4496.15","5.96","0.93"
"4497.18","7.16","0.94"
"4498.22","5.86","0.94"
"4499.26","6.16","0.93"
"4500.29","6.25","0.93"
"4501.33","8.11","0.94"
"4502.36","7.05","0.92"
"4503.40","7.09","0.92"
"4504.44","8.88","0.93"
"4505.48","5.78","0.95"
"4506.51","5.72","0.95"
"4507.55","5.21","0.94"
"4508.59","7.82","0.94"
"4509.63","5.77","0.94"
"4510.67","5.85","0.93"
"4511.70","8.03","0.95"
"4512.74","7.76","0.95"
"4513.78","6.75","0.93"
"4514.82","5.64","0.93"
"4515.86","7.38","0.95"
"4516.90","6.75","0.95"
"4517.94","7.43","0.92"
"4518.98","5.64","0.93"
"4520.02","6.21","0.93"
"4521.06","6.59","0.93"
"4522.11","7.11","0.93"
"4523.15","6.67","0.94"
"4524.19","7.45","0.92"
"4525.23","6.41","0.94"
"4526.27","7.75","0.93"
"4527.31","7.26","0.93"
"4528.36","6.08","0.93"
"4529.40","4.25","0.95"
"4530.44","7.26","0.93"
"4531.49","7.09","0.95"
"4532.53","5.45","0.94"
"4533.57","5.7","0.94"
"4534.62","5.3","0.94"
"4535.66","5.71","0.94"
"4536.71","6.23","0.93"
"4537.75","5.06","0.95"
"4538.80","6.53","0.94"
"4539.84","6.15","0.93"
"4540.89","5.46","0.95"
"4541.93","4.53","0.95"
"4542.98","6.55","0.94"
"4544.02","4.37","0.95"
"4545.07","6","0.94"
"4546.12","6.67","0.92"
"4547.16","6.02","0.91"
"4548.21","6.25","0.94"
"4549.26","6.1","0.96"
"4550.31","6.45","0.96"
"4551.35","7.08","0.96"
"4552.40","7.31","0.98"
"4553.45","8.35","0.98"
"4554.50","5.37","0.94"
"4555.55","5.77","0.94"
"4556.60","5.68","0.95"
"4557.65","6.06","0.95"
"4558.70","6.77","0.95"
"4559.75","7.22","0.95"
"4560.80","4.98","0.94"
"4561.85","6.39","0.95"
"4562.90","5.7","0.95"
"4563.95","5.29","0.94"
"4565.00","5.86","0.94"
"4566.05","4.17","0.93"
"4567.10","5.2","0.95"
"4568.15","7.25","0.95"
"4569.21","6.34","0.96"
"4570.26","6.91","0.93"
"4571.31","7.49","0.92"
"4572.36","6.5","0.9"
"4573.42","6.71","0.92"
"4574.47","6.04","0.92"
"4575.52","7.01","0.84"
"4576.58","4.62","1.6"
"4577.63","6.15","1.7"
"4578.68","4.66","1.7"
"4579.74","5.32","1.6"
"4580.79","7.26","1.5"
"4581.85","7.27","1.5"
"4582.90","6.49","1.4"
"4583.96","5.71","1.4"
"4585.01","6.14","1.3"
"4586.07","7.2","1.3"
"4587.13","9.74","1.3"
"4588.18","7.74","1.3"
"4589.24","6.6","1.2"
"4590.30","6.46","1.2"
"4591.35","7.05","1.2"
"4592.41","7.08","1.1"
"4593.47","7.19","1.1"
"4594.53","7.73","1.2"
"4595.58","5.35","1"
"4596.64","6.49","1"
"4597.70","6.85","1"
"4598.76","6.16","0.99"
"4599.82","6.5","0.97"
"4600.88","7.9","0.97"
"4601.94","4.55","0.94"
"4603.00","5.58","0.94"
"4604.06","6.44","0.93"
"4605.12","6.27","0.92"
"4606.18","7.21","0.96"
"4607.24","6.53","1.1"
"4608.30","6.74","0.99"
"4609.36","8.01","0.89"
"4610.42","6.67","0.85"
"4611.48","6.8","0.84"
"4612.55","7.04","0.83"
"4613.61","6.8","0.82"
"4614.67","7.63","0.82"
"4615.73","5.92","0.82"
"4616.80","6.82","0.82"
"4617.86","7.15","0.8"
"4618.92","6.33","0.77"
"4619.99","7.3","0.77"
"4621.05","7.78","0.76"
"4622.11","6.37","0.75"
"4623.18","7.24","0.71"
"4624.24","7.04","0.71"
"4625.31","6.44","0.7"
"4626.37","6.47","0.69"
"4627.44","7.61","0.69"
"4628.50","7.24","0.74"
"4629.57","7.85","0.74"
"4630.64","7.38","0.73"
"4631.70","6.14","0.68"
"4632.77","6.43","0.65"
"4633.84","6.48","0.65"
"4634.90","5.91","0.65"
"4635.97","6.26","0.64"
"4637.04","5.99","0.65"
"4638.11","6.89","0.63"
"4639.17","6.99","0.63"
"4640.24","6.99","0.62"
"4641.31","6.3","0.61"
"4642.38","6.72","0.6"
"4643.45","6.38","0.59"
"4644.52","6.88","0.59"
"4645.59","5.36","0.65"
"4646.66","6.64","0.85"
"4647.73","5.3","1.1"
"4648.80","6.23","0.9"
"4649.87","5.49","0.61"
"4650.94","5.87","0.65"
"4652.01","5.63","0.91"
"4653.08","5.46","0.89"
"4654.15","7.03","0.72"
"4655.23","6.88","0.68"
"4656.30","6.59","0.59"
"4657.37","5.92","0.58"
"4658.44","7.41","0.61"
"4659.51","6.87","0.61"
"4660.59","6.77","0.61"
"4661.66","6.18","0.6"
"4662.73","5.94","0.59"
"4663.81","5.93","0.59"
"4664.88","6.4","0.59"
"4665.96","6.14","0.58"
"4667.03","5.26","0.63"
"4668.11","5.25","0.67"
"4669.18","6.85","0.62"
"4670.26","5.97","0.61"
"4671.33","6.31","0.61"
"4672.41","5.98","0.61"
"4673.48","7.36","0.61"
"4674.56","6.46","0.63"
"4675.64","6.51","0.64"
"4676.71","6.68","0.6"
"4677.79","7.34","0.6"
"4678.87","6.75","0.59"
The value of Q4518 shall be -2.8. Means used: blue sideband 5.77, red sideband 6.55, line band 6.55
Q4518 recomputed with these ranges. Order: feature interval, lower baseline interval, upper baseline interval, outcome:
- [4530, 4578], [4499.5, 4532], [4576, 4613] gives 4.1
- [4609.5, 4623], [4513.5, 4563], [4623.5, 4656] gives -1.0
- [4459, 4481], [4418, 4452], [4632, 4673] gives -1.2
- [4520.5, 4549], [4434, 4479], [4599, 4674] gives 1.1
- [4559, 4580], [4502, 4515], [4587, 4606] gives 2.2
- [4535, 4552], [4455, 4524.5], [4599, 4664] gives 1.5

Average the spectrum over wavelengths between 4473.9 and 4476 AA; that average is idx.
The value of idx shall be 7.03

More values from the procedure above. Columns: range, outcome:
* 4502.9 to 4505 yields 7.93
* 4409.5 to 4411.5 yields 5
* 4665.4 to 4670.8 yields 5.9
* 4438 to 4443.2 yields 5.78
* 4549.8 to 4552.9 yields 6.96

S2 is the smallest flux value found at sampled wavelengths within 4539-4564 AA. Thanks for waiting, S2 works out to 4.37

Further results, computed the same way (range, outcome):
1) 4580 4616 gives 4.55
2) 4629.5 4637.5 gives 5.91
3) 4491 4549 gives 4.25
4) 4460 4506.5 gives 4.73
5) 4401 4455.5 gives 3.7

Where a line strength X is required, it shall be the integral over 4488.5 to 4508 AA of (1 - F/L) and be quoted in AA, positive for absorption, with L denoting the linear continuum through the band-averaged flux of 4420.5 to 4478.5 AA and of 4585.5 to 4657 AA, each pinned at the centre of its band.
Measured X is -0.95 AA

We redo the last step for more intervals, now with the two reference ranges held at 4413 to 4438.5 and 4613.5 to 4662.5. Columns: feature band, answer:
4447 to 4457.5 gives -1.1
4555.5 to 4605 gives 0.3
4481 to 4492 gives -0.6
